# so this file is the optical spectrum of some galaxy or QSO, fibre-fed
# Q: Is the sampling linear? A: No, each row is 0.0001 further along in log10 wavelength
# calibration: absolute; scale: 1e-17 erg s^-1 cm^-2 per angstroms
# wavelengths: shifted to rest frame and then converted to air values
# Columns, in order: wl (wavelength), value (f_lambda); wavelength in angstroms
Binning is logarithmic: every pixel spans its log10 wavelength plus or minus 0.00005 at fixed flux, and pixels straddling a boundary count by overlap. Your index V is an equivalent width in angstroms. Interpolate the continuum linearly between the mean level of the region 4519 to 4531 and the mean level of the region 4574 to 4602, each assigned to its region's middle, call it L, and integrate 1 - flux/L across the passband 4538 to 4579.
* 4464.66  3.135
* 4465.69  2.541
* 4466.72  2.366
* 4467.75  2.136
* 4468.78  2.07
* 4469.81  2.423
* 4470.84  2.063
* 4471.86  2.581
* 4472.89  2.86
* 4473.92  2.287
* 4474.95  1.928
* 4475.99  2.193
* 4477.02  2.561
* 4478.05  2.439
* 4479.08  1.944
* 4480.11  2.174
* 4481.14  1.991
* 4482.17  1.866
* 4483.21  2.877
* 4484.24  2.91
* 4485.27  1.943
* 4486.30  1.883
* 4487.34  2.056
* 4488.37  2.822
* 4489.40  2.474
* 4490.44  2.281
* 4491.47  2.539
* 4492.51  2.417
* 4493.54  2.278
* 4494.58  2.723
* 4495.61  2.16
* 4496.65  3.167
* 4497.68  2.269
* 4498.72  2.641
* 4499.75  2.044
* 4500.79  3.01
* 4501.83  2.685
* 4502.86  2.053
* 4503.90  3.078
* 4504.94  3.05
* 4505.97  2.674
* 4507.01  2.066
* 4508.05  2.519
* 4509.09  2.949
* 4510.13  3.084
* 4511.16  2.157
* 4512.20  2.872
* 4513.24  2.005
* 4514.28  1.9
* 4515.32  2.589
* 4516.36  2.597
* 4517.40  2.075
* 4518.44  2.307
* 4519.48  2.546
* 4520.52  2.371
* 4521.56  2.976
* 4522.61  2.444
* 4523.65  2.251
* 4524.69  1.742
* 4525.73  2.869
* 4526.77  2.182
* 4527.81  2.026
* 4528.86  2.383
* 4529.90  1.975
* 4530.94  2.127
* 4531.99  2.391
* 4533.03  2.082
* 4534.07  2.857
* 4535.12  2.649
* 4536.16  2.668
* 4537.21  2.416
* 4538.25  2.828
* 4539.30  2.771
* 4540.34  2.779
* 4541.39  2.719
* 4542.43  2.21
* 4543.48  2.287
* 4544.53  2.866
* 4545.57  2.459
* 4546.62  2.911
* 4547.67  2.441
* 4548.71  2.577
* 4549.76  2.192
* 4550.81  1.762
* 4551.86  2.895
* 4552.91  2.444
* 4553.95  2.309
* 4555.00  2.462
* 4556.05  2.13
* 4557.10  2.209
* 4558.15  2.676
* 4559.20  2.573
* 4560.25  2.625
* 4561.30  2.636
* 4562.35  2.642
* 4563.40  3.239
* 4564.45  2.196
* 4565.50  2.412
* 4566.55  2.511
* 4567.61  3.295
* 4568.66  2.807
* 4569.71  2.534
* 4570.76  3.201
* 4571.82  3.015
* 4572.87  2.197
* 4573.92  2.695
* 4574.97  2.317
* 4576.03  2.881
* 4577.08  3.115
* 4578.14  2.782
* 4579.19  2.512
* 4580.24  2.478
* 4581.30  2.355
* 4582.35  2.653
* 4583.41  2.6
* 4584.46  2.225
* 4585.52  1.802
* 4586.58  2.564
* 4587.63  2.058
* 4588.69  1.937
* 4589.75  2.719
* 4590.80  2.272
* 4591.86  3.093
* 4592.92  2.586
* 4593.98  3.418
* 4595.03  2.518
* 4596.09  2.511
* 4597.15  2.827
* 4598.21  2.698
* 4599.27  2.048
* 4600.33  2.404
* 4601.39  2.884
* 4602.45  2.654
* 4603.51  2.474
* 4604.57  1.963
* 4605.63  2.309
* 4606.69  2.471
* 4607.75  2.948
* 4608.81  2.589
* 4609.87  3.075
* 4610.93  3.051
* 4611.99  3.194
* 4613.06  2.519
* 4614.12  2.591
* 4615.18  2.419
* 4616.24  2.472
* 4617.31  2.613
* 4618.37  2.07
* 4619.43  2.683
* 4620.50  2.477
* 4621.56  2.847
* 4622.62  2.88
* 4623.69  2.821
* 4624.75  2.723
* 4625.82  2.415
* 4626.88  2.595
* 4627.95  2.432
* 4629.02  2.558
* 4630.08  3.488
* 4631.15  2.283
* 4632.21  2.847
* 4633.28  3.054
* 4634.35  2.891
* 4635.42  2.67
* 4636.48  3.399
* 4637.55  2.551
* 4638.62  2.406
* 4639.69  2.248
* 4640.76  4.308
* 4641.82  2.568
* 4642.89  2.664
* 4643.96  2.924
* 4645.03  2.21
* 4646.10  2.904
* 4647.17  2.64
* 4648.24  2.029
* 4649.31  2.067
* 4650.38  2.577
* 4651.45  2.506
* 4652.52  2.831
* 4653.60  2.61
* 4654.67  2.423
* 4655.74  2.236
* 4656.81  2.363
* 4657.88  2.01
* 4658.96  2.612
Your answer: -2.59 angstroms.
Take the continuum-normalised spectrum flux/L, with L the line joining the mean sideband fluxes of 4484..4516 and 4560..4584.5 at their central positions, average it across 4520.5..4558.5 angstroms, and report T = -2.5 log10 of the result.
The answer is 0.06 mag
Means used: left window 2.49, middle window 2.44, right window 2.67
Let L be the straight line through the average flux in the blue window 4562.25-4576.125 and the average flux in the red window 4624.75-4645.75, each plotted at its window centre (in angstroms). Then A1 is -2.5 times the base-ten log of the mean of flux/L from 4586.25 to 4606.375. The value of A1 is 0.09 mag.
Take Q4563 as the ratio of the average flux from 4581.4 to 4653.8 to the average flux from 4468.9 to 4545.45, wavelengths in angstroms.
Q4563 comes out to 1.08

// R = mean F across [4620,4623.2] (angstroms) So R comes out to 2.74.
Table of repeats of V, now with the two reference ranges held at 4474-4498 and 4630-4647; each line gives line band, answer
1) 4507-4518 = -0.1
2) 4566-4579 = -0.8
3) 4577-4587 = 0.6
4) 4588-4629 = 1.7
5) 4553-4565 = 0.3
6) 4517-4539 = 0.7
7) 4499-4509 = -0.8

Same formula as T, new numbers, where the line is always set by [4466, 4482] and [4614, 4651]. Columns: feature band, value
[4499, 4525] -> -0.06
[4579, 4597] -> 0.03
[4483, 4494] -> -0.04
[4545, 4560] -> 0.01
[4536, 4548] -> -0.08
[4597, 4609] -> 0.03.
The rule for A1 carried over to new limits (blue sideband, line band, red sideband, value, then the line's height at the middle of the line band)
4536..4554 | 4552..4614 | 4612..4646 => 0.01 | 2.61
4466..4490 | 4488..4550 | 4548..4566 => -0.05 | 2.39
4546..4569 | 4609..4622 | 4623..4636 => 0.01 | 2.7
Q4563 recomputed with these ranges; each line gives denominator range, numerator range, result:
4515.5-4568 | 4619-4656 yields 1.08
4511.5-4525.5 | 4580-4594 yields 1.03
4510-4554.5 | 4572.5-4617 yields 1.05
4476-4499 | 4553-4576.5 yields 1.10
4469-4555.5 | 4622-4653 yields 1.11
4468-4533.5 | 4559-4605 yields 1.08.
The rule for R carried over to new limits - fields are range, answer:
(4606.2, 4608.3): 2.72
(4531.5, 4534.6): 2.45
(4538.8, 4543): 2.62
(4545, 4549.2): 2.61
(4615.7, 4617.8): 2.54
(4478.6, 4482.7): 1.99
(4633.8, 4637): 2.99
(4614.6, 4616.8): 2.45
